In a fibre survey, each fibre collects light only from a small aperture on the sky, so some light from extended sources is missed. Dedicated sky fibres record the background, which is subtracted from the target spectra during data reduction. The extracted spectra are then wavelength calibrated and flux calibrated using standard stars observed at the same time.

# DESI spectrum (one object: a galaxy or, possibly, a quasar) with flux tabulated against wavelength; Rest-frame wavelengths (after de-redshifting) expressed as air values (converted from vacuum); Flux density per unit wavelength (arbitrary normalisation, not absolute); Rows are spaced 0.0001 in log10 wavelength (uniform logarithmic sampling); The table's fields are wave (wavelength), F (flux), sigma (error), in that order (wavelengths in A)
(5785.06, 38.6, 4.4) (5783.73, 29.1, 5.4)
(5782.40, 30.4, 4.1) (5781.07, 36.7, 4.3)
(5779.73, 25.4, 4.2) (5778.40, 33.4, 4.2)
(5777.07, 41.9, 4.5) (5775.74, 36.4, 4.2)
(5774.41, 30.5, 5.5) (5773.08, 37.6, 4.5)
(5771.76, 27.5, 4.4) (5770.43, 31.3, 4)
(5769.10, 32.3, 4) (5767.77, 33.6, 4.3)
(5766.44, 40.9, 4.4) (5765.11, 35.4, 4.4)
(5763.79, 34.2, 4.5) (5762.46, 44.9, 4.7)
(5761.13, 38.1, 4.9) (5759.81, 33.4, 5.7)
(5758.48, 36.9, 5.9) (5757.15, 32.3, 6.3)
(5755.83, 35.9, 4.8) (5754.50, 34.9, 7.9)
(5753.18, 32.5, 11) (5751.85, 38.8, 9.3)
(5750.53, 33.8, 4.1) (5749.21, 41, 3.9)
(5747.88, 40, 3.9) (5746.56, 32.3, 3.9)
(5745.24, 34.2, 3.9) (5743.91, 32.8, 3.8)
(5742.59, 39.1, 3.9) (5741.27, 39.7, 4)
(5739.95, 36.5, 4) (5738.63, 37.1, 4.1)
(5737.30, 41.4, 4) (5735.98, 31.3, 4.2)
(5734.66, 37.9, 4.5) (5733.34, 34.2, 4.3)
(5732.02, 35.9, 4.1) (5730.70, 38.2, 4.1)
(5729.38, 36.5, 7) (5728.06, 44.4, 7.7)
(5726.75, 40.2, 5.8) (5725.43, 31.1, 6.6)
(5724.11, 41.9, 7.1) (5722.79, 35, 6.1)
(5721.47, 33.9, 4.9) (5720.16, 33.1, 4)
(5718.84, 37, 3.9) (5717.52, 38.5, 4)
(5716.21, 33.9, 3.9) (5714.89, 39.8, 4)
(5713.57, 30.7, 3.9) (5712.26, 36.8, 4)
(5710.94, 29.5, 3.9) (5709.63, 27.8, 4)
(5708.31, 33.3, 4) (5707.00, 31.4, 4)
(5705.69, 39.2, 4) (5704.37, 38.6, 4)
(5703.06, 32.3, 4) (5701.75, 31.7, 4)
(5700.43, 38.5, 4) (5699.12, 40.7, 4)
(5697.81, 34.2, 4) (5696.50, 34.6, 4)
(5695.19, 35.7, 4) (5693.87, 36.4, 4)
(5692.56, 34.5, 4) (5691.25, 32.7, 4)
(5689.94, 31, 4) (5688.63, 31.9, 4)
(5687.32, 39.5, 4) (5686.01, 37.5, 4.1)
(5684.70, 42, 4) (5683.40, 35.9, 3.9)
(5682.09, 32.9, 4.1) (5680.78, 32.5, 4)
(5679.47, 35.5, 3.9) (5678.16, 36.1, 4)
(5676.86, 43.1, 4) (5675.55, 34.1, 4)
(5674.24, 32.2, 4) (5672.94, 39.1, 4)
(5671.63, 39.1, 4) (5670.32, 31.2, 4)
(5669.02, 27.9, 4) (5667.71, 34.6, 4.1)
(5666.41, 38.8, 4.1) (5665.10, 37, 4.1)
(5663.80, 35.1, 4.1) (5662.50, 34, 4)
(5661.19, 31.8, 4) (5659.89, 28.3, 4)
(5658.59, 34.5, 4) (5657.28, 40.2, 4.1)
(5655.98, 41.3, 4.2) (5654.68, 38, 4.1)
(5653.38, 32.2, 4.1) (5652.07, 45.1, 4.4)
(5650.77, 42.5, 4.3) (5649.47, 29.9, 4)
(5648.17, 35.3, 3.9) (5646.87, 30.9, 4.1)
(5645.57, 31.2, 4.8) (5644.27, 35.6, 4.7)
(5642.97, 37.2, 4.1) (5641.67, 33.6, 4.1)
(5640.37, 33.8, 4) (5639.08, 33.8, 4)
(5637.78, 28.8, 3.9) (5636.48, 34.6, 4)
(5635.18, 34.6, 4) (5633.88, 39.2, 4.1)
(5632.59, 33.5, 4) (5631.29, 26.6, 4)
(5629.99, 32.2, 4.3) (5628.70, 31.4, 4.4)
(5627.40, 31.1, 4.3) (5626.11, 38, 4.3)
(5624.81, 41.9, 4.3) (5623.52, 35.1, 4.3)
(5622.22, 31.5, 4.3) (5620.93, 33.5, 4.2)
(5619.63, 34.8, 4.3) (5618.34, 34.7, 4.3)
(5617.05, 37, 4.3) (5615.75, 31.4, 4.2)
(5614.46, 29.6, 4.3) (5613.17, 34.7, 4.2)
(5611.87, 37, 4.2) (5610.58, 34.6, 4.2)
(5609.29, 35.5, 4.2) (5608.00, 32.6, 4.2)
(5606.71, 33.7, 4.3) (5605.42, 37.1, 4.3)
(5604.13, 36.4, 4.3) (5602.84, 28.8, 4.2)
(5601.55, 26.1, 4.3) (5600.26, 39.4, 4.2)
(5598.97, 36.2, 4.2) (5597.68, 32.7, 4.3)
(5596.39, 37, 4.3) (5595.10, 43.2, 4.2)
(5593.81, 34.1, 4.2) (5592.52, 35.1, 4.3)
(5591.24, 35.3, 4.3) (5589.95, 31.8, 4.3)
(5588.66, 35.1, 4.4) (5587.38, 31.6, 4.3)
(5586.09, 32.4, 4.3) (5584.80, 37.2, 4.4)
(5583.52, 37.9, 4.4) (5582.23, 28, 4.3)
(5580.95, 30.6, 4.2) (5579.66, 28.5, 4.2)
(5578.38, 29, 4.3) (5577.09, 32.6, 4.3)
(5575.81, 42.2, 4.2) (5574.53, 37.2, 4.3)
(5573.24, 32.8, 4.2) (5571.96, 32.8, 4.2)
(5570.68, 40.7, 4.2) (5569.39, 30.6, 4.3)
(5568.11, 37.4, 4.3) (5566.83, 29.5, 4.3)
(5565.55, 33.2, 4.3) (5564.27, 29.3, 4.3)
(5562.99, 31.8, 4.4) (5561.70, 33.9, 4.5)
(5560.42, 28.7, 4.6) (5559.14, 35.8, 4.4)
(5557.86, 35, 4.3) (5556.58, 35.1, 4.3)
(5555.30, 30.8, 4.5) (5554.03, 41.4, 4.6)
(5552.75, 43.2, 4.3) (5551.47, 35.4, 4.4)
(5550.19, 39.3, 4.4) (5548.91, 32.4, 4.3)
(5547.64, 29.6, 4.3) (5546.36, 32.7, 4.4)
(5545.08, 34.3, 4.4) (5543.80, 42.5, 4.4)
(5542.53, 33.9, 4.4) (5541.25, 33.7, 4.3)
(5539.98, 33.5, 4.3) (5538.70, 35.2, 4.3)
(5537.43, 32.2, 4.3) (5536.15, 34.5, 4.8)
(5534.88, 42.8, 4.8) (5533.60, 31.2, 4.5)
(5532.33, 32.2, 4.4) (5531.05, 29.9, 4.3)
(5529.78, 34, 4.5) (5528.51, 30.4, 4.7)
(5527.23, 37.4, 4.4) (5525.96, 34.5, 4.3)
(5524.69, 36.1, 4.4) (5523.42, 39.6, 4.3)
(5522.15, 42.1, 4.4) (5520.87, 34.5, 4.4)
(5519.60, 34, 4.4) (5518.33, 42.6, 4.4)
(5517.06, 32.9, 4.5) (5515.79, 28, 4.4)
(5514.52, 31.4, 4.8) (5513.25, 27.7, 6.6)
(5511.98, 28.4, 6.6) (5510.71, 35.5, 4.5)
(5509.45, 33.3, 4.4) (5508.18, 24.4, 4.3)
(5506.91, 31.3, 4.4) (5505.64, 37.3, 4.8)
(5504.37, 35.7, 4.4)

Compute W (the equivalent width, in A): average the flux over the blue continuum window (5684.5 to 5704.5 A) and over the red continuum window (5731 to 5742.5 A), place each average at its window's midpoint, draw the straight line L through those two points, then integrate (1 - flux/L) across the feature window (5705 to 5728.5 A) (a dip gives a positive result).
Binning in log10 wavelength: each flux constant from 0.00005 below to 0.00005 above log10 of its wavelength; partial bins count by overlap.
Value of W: 0.6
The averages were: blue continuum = 35.5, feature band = 35.3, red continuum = 36.9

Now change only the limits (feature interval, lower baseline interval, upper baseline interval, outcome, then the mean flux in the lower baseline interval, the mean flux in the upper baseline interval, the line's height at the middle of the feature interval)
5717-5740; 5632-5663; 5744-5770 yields -0.8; 35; 35.9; 35.7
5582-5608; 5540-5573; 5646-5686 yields 0.3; 34.5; 35.7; 34.9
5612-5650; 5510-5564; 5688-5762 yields 1.5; 34.5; 35.7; 35.1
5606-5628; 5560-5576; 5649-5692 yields 0.1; 33.7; 35.7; 34.6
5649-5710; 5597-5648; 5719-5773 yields -1.0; 33.9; 36.1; 34.9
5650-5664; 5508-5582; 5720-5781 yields -0.6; 34.1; 35.9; 35.1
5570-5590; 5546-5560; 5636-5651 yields 0.6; 35.5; 33.7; 34.9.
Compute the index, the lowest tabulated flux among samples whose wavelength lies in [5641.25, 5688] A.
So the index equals 27.9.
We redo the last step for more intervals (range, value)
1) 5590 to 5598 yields 32.7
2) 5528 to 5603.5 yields 26.1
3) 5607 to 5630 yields 29.6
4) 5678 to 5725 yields 27.8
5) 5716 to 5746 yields 31.1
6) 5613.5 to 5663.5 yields 26.6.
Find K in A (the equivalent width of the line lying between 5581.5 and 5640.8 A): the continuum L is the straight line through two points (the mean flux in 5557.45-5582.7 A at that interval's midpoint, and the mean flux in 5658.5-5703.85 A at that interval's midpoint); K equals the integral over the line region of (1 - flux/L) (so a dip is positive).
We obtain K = -0.7 A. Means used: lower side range 33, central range 34.1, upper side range 35.1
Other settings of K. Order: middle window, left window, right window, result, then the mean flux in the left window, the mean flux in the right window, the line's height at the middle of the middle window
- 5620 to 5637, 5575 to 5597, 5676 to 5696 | 0.39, 34.2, 35.8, 34.9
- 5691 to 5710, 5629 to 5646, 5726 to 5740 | 0.66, 33.4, 37.6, 36.2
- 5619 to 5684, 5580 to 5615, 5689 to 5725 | -0.58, 34.2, 34.9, 34.5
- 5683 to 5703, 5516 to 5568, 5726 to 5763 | 0.37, 34.7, 36.9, 36.3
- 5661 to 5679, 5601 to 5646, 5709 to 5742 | -0.28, 33.8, 36.1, 34.8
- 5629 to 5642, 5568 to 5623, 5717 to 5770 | 0.67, 34.2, 36.5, 34.8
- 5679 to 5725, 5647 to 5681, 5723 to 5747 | 1.55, 35.7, 36.9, 36.4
